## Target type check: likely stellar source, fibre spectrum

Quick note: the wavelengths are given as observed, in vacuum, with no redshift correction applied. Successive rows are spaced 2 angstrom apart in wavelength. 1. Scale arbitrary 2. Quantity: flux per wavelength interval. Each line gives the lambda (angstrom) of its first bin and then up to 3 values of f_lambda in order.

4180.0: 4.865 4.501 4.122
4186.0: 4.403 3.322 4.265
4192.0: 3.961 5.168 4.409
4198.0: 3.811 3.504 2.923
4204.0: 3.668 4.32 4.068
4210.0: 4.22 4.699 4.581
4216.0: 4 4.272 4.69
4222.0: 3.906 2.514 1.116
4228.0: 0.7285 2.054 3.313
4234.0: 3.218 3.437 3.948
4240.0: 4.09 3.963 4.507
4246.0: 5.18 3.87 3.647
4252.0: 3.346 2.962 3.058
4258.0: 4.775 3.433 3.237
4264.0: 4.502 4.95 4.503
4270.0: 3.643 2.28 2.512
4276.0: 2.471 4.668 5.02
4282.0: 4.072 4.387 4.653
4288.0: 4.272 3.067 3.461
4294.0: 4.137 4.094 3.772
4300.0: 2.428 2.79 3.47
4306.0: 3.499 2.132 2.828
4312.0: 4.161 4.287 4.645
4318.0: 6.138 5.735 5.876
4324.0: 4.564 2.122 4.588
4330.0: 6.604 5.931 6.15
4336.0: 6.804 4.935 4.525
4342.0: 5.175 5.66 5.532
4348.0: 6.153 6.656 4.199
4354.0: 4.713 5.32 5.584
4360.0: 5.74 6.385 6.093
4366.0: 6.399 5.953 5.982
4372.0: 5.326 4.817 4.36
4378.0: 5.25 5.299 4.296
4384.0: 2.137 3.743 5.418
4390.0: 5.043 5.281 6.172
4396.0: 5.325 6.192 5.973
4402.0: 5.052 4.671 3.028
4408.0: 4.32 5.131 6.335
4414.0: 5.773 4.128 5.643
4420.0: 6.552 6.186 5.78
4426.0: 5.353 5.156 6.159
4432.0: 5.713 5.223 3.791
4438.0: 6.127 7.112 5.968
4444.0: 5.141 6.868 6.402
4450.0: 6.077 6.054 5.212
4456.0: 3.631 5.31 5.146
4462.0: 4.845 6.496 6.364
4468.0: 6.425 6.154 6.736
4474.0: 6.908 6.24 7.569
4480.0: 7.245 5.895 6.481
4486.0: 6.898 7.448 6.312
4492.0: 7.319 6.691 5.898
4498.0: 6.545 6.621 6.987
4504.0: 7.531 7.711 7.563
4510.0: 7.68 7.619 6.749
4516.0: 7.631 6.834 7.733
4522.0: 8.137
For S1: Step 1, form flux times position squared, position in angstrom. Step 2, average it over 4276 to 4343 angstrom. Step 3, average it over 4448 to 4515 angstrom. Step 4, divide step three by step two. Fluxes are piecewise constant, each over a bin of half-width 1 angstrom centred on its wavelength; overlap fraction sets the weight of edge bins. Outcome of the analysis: 1.61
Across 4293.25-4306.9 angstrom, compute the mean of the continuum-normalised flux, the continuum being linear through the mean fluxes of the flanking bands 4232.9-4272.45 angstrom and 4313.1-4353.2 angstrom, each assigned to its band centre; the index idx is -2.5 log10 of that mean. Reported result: 0.339 mag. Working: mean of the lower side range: 3.85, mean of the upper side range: 5.31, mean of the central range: 3.44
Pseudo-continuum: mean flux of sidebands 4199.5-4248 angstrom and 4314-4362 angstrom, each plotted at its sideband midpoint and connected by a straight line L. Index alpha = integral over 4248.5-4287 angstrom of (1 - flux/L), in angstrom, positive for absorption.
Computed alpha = 4.50 angstrom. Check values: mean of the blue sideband 3.63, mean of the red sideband 5.36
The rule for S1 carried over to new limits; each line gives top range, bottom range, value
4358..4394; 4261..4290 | 1.39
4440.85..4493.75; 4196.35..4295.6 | 1.85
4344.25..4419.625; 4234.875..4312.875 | 1.48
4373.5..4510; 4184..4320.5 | 1.68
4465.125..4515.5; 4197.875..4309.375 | 2.11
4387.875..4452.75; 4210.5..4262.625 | 1.69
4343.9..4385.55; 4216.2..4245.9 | 1.68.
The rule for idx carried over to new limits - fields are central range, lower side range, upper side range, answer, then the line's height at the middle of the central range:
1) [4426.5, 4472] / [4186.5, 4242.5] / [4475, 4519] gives 0.12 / 6.41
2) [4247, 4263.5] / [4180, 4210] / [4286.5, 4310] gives 0.03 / 3.66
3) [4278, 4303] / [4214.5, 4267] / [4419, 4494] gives 0.07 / 4.15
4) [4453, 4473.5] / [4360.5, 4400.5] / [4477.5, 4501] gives 0.13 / 6.38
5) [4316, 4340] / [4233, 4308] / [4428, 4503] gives -0.20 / 4.45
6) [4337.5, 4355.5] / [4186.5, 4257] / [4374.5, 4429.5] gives -0.14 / 4.67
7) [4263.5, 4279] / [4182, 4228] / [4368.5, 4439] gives 0.17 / 4.29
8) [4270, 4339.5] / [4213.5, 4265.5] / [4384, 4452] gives 0.02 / 4.24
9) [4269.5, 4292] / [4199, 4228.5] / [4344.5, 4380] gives 0.20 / 4.48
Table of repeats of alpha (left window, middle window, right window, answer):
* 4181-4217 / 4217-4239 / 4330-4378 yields 6.8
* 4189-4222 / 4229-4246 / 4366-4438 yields 2.6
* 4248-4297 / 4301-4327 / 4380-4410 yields 0.8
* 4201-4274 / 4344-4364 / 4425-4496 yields -2.9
